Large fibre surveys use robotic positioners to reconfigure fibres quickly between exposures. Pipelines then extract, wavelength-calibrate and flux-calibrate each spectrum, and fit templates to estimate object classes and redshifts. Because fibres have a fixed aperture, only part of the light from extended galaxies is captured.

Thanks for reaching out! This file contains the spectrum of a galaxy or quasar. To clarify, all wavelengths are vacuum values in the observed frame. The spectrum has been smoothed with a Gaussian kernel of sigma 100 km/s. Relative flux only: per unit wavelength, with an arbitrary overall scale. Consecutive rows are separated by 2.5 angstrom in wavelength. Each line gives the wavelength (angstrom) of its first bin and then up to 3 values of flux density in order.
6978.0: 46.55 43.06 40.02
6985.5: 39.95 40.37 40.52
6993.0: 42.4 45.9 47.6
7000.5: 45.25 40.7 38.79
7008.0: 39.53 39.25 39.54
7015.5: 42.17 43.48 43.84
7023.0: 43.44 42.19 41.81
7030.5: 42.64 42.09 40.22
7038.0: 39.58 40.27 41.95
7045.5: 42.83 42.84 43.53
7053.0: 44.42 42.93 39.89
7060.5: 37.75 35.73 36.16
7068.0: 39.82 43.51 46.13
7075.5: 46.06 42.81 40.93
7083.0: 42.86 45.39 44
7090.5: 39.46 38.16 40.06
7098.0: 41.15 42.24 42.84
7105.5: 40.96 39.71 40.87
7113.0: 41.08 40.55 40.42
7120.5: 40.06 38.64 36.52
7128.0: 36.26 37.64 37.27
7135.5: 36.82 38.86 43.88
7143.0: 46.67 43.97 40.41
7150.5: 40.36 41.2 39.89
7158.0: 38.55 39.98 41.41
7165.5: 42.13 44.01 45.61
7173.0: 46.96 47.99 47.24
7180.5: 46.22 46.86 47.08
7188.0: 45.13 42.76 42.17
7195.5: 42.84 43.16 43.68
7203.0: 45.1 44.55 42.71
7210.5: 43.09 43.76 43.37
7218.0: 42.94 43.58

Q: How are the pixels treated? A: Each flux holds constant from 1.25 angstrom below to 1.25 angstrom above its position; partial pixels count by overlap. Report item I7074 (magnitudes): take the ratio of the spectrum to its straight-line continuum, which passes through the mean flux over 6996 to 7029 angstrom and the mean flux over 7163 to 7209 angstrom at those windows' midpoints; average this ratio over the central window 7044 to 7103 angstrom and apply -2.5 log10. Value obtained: 0.04 mag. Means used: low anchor 42.2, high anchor 44.7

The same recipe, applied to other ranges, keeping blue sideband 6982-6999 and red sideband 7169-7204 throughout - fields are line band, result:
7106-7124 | 0.10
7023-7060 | 0.03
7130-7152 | 0.10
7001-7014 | 0.07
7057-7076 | 0.08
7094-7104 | 0.06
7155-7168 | 0.10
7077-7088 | 0.01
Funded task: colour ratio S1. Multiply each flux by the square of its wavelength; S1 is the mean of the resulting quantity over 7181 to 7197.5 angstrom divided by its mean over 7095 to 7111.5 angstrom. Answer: 1.1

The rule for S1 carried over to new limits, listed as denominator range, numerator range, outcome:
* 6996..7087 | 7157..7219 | 1.09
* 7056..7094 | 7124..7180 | 1.03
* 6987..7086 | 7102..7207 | 1.04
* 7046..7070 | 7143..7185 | 1.11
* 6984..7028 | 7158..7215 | 1.11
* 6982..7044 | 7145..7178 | 1.07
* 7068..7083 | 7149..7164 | 0.95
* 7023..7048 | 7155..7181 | 1.09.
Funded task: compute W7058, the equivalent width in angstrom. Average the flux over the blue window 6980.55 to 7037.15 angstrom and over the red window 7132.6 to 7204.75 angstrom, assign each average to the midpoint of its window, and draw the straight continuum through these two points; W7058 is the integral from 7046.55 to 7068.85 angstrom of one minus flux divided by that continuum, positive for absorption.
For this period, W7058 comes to 1.0 angstrom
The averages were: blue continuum 41.9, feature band 40.4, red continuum 43.1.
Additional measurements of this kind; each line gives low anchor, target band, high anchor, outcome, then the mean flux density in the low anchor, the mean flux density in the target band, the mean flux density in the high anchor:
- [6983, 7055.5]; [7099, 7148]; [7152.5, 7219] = 3.20 angstrom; 42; 40.3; 43.7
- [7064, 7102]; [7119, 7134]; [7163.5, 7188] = 2.04 angstrom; 41.9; 37.8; 45.8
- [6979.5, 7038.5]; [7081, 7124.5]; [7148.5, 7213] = 1.78 angstrom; 41.9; 41.1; 43.6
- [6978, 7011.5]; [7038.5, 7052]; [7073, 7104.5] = 0.00 angstrom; 42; 42.2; 42.3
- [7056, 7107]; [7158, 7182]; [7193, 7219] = -0.83 angstrom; 41.3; 44.3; 43.5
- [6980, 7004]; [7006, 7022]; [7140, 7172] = 0.49 angstrom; 42.6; 41.2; 42.2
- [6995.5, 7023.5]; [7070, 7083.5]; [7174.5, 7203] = -0.15 angstrom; 42.3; 43.8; 45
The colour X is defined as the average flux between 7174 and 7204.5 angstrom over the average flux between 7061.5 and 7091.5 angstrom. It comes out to 1.1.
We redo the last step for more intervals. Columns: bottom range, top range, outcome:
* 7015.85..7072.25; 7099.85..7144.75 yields 0.97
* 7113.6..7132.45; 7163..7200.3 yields 1.16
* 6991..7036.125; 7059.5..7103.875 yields 0.98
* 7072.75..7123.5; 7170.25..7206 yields 1.09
